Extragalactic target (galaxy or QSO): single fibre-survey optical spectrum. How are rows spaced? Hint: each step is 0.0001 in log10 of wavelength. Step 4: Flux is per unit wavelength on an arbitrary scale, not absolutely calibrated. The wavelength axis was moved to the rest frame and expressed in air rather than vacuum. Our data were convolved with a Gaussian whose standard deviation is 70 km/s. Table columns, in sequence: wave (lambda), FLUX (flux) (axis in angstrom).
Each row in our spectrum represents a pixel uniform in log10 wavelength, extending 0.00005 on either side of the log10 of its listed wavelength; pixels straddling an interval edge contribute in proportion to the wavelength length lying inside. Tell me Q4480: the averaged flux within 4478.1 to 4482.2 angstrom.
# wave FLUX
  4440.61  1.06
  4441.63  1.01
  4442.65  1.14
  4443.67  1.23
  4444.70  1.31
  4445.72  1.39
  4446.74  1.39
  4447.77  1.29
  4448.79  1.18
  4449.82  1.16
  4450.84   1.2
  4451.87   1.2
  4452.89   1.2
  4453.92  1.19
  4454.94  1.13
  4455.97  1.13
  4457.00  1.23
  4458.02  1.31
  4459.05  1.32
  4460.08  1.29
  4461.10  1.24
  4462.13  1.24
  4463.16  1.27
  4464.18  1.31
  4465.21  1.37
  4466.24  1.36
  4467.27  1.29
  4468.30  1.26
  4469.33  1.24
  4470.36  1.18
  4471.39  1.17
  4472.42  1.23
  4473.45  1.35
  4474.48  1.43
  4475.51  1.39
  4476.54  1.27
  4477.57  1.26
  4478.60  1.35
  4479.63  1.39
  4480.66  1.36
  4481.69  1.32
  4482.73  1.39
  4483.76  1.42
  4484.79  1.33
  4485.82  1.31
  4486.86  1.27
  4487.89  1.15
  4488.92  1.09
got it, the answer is 1.36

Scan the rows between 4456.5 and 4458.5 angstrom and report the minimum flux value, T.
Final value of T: 1.23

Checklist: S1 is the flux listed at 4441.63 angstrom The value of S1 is 1.01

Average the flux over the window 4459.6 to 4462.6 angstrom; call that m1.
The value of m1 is 1.26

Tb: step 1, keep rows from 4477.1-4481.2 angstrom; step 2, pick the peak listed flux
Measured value 1.39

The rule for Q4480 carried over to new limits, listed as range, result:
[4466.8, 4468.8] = 1.27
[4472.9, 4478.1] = 1.34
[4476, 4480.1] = 1.32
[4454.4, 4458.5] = 1.2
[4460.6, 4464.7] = 1.27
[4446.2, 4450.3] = 1.26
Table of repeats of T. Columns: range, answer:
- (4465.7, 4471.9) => 1.17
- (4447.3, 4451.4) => 1.16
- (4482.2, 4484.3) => 1.39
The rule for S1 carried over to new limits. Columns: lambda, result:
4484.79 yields 1.33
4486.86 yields 1.27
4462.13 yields 1.24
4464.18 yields 1.31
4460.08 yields 1.29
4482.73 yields 1.39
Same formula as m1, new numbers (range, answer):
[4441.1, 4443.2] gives 1.08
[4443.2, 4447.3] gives 1.33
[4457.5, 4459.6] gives 1.31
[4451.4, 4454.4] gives 1.2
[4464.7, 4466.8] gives 1.36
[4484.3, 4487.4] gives 1.3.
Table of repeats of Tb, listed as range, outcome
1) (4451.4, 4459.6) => 1.32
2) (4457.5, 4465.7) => 1.37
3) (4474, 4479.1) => 1.43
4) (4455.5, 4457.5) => 1.23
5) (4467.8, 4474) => 1.35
